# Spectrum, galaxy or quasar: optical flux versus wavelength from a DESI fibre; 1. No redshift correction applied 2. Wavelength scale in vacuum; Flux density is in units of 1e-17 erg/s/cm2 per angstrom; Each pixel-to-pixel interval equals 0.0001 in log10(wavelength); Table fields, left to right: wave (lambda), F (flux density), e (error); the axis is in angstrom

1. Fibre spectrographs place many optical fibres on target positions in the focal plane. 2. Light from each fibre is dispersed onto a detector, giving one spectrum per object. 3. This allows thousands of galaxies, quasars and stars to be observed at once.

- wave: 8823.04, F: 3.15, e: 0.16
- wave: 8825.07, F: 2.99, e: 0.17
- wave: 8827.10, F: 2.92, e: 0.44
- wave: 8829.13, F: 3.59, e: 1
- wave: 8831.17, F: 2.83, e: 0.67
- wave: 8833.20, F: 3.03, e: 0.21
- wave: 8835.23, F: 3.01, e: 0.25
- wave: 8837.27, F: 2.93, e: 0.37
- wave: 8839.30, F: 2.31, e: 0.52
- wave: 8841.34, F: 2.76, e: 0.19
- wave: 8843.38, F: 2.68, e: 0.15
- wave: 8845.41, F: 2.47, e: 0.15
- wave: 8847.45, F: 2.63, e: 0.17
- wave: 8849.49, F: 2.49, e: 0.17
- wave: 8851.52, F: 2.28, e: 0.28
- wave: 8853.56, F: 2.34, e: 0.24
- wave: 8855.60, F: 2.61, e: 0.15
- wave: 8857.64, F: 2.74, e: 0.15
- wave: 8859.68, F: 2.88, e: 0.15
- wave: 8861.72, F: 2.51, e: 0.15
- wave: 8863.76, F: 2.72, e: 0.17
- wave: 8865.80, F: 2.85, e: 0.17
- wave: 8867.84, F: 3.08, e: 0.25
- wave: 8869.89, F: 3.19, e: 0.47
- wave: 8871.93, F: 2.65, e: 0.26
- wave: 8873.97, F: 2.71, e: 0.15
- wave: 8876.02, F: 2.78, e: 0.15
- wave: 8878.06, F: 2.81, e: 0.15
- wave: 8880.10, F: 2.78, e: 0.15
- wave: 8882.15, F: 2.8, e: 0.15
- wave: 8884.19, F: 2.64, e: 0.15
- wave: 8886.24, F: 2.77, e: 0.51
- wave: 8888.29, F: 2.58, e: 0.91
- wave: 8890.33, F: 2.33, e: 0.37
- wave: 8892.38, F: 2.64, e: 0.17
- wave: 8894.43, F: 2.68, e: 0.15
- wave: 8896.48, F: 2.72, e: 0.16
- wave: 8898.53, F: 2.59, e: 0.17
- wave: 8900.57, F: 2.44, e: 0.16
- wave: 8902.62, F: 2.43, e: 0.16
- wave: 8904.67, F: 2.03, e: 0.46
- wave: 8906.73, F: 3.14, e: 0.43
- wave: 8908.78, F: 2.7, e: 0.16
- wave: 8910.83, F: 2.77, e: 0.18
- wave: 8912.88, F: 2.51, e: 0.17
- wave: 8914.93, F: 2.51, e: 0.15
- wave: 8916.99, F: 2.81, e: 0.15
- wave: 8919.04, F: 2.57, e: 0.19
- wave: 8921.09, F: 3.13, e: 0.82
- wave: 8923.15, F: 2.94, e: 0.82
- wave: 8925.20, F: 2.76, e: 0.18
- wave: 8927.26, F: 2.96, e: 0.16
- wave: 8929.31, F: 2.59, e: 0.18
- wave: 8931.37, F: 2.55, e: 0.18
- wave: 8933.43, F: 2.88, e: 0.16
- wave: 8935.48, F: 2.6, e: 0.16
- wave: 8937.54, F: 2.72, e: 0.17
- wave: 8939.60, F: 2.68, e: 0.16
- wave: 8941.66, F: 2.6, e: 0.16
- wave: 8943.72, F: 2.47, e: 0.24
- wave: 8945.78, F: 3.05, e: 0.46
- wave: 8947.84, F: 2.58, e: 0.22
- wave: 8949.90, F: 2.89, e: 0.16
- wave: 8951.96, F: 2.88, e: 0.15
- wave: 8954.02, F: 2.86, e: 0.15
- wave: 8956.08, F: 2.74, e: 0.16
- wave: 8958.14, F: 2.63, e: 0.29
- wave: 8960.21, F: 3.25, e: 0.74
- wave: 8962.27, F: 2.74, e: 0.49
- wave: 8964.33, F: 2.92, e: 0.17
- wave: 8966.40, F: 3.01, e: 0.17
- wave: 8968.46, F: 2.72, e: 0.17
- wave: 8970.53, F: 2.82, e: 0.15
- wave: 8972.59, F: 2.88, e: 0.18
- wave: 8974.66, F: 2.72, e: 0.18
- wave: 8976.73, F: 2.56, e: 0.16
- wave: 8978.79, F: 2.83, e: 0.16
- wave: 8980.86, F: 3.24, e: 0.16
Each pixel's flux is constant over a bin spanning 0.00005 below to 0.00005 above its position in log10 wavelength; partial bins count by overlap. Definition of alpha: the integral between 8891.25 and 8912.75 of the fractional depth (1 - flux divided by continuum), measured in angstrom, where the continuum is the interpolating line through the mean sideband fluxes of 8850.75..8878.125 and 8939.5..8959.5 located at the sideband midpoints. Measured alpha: 1.00 angstrom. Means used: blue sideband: 2.73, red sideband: 2.75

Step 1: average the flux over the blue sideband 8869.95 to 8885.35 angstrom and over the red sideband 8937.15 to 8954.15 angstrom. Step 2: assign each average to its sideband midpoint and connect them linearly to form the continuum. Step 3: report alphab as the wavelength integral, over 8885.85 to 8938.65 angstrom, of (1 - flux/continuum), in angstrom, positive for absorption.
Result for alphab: 1.7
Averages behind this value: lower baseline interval 2.77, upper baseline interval 2.74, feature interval 2.67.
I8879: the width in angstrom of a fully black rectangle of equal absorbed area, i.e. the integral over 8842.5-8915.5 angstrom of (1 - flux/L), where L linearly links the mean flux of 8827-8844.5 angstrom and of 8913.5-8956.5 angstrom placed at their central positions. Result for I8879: 4.55 angstrom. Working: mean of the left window 2.89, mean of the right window 2.75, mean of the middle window 2.65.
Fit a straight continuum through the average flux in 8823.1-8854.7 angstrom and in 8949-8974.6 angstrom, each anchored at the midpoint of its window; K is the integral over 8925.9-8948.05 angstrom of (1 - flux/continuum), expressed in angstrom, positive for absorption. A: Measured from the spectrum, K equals 1.05 angstrom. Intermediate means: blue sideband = 2.76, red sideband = 2.86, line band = 2.7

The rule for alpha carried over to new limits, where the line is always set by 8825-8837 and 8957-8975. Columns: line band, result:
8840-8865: 3.6 angstrom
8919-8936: 0.7 angstrom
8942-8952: 0.5 angstrom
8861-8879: 1.1 angstrom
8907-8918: 0.9 angstrom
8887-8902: 2.0 angstrom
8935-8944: 0.8 angstrom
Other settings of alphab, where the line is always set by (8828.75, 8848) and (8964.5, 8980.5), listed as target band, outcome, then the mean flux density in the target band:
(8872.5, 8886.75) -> 0.28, 2.75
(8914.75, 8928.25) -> -0.09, 2.83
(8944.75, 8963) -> -0.22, 2.85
